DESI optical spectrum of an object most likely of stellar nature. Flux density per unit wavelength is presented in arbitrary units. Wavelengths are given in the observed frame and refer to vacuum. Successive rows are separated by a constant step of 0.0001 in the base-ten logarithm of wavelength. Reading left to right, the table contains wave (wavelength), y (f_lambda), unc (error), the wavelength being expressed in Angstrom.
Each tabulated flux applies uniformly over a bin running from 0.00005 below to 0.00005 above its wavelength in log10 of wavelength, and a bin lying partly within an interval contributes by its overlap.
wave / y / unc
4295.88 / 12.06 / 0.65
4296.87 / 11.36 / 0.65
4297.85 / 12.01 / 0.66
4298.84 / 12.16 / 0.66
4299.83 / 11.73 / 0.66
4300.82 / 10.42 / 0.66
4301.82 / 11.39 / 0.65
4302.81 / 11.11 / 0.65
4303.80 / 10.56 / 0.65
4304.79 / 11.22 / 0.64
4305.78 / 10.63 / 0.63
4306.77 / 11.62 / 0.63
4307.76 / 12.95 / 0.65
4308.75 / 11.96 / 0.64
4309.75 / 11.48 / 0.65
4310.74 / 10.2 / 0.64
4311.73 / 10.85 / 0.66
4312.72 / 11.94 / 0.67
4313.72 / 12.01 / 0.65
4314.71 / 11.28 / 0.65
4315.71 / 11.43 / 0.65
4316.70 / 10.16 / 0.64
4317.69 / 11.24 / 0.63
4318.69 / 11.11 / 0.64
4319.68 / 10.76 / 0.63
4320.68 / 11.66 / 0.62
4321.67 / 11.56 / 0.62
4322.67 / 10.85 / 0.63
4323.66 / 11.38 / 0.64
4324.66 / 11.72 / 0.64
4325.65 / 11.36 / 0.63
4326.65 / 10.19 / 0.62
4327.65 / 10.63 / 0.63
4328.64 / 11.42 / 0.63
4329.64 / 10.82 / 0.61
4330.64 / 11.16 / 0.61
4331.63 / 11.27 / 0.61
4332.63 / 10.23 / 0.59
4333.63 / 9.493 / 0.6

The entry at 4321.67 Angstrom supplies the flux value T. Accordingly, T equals 11.56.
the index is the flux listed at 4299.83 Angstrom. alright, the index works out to 11.73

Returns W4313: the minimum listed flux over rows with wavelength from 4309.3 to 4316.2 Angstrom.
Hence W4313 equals 10.2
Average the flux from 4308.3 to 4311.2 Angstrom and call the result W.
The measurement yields 11.2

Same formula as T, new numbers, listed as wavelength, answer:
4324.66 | 11.72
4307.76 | 12.95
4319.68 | 10.76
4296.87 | 11.36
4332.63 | 10.23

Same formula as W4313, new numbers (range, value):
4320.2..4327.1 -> 10.19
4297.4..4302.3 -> 10.42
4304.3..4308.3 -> 10.63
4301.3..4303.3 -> 11.11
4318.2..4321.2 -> 10.76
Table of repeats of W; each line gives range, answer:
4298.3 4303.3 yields 11.3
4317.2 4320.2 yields 11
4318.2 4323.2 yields 11.2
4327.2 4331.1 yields 11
